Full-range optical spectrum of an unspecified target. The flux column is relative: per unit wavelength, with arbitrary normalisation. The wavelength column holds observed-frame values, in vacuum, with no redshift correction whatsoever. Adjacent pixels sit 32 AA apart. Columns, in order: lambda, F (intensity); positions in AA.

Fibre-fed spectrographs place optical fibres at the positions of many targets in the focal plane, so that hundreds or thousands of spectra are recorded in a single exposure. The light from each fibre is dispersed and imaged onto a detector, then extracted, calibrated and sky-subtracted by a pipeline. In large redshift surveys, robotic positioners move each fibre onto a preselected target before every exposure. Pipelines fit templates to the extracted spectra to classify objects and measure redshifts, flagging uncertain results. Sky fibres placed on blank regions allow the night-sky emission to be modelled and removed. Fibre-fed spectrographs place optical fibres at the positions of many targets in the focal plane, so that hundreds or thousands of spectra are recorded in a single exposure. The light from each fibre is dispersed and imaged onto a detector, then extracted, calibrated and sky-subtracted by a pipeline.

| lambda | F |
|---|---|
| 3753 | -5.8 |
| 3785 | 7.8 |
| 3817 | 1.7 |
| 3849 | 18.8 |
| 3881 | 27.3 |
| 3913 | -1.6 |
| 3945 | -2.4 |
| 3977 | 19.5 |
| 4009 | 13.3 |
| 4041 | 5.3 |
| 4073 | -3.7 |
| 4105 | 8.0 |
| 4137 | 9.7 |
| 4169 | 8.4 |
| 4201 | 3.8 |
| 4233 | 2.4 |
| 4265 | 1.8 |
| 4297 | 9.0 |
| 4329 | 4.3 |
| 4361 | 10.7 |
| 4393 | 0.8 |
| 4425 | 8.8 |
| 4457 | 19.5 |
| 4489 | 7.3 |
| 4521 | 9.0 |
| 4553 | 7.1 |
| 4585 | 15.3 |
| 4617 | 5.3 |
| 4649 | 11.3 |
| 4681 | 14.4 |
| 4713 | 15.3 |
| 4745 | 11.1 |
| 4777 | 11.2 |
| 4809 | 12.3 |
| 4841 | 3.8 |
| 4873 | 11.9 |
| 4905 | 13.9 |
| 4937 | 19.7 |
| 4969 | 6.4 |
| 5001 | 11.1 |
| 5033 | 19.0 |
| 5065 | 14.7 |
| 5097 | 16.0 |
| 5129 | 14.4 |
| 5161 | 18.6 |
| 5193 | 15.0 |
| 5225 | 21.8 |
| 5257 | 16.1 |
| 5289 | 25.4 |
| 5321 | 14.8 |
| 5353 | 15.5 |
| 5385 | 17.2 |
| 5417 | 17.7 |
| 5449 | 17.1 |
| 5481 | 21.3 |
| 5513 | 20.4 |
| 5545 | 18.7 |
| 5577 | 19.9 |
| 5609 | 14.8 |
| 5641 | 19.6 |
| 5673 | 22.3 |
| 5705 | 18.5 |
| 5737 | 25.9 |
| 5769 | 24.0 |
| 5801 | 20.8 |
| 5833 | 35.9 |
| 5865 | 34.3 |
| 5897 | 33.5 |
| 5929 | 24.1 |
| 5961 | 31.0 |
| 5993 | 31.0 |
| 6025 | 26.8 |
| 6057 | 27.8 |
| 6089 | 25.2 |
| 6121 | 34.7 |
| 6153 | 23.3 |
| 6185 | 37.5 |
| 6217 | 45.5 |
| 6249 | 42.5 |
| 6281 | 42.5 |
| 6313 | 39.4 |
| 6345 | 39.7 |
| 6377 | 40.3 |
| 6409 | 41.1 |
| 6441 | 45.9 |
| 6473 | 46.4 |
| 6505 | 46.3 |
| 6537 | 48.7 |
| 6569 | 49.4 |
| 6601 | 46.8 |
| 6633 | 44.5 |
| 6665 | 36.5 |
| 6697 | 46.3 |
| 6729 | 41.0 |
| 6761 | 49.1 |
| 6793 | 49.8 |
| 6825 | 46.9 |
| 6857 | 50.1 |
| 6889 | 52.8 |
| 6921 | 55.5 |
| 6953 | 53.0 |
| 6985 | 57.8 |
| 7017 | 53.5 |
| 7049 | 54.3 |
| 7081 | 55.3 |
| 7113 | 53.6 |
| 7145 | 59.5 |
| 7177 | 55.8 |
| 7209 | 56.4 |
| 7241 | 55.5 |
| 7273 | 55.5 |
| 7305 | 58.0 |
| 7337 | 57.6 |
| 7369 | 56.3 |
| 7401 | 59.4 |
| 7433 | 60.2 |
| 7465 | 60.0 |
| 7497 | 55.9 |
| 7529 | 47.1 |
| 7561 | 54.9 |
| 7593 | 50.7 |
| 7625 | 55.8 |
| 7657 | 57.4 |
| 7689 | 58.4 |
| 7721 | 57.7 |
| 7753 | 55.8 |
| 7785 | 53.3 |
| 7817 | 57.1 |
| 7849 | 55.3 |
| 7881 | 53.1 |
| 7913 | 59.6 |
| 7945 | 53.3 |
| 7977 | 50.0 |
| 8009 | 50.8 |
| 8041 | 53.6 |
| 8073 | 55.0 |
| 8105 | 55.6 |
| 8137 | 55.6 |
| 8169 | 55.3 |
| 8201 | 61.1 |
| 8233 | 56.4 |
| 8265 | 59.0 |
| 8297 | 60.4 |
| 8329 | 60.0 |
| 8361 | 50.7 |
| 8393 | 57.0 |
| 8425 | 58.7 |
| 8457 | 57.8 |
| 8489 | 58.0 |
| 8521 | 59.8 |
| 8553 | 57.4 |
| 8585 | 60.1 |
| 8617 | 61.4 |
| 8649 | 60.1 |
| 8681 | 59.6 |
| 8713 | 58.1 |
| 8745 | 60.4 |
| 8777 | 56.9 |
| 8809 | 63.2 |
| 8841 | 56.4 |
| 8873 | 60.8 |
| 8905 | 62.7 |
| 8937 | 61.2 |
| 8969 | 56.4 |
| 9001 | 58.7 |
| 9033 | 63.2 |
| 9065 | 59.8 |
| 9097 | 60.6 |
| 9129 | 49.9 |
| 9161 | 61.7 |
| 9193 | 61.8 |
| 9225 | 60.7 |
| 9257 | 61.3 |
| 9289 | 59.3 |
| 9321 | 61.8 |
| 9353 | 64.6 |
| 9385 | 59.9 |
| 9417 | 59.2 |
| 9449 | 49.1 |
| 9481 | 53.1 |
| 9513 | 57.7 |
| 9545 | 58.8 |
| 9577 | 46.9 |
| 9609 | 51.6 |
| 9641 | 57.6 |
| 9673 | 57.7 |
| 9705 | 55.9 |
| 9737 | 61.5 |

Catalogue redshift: 0.55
